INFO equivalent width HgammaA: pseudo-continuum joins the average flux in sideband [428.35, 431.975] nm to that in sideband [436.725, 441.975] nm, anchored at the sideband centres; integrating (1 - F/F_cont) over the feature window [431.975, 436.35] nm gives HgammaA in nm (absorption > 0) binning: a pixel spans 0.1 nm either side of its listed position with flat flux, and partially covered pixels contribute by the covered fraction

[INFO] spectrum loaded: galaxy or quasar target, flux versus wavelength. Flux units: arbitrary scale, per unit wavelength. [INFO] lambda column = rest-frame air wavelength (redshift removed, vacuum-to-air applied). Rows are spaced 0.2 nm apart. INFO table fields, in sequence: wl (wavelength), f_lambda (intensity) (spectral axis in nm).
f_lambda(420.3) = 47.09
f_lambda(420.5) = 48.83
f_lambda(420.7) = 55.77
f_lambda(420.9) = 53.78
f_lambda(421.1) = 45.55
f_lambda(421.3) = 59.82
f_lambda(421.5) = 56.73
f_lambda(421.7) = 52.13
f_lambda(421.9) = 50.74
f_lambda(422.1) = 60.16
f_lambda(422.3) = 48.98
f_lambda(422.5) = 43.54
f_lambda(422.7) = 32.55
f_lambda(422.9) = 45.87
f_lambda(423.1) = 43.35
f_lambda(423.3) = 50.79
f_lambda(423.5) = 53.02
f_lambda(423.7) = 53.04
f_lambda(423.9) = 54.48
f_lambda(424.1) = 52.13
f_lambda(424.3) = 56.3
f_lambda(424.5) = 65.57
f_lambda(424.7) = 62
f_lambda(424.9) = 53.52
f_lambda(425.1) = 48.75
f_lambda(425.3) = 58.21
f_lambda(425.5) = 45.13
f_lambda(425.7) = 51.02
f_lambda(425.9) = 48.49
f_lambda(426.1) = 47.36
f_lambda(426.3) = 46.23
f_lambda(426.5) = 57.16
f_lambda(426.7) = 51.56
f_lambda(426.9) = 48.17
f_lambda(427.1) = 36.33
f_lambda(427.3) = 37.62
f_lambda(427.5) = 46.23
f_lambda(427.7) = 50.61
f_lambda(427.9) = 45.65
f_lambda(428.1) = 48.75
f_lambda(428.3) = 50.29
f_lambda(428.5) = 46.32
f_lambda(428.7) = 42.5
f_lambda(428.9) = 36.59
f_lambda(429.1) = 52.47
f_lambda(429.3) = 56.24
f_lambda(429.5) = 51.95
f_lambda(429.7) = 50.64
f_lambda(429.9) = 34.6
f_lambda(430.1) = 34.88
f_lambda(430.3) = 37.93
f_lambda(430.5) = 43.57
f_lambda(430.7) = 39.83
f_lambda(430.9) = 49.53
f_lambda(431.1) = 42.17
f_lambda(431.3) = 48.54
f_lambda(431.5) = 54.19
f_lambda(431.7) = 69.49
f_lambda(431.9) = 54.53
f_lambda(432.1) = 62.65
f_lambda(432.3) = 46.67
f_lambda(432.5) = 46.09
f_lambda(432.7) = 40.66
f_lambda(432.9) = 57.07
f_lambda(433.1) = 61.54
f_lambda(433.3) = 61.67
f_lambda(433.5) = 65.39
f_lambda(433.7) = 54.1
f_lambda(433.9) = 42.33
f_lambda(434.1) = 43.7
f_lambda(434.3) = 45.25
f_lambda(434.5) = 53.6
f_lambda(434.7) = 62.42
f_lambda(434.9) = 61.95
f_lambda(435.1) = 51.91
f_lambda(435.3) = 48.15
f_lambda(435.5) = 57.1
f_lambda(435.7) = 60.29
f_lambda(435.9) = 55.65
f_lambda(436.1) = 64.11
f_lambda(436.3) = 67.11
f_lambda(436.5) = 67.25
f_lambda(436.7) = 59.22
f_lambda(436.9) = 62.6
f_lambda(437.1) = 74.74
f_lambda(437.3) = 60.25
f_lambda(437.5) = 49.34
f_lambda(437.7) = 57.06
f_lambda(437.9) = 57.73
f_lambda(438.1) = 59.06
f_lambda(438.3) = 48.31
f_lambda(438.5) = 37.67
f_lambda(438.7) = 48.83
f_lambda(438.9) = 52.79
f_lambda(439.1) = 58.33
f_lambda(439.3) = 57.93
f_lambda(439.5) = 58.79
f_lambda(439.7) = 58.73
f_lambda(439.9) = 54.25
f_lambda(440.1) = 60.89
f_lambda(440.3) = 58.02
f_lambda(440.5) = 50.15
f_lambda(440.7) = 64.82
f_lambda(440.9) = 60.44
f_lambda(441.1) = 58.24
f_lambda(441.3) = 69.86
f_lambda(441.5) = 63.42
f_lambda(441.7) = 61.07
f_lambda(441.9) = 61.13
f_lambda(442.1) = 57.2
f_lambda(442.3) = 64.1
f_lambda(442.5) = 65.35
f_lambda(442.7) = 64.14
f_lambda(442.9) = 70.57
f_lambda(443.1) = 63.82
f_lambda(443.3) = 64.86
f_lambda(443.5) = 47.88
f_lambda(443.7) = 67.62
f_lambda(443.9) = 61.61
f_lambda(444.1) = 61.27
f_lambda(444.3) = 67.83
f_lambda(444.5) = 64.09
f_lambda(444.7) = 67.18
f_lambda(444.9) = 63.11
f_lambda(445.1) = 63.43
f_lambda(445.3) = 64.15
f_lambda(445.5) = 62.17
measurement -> -0.26 nm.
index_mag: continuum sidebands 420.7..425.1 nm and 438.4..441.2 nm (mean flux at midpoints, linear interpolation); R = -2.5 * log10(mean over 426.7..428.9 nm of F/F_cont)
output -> 0.18 mag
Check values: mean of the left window 52.1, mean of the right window 55.7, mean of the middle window 45.1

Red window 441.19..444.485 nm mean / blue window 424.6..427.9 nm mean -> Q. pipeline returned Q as 1.29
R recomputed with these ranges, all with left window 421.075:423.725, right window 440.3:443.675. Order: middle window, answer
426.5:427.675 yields 0.16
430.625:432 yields 0.08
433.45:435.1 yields 0.08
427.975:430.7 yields 0.20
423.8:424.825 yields -0.14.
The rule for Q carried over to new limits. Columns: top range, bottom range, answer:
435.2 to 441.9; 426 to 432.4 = 1.23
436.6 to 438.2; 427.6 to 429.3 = 1.27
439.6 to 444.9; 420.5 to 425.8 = 1.19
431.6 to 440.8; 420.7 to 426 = 1.09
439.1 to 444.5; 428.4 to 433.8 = 1.23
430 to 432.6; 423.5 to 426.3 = 0.91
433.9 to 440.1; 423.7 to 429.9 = 1.13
